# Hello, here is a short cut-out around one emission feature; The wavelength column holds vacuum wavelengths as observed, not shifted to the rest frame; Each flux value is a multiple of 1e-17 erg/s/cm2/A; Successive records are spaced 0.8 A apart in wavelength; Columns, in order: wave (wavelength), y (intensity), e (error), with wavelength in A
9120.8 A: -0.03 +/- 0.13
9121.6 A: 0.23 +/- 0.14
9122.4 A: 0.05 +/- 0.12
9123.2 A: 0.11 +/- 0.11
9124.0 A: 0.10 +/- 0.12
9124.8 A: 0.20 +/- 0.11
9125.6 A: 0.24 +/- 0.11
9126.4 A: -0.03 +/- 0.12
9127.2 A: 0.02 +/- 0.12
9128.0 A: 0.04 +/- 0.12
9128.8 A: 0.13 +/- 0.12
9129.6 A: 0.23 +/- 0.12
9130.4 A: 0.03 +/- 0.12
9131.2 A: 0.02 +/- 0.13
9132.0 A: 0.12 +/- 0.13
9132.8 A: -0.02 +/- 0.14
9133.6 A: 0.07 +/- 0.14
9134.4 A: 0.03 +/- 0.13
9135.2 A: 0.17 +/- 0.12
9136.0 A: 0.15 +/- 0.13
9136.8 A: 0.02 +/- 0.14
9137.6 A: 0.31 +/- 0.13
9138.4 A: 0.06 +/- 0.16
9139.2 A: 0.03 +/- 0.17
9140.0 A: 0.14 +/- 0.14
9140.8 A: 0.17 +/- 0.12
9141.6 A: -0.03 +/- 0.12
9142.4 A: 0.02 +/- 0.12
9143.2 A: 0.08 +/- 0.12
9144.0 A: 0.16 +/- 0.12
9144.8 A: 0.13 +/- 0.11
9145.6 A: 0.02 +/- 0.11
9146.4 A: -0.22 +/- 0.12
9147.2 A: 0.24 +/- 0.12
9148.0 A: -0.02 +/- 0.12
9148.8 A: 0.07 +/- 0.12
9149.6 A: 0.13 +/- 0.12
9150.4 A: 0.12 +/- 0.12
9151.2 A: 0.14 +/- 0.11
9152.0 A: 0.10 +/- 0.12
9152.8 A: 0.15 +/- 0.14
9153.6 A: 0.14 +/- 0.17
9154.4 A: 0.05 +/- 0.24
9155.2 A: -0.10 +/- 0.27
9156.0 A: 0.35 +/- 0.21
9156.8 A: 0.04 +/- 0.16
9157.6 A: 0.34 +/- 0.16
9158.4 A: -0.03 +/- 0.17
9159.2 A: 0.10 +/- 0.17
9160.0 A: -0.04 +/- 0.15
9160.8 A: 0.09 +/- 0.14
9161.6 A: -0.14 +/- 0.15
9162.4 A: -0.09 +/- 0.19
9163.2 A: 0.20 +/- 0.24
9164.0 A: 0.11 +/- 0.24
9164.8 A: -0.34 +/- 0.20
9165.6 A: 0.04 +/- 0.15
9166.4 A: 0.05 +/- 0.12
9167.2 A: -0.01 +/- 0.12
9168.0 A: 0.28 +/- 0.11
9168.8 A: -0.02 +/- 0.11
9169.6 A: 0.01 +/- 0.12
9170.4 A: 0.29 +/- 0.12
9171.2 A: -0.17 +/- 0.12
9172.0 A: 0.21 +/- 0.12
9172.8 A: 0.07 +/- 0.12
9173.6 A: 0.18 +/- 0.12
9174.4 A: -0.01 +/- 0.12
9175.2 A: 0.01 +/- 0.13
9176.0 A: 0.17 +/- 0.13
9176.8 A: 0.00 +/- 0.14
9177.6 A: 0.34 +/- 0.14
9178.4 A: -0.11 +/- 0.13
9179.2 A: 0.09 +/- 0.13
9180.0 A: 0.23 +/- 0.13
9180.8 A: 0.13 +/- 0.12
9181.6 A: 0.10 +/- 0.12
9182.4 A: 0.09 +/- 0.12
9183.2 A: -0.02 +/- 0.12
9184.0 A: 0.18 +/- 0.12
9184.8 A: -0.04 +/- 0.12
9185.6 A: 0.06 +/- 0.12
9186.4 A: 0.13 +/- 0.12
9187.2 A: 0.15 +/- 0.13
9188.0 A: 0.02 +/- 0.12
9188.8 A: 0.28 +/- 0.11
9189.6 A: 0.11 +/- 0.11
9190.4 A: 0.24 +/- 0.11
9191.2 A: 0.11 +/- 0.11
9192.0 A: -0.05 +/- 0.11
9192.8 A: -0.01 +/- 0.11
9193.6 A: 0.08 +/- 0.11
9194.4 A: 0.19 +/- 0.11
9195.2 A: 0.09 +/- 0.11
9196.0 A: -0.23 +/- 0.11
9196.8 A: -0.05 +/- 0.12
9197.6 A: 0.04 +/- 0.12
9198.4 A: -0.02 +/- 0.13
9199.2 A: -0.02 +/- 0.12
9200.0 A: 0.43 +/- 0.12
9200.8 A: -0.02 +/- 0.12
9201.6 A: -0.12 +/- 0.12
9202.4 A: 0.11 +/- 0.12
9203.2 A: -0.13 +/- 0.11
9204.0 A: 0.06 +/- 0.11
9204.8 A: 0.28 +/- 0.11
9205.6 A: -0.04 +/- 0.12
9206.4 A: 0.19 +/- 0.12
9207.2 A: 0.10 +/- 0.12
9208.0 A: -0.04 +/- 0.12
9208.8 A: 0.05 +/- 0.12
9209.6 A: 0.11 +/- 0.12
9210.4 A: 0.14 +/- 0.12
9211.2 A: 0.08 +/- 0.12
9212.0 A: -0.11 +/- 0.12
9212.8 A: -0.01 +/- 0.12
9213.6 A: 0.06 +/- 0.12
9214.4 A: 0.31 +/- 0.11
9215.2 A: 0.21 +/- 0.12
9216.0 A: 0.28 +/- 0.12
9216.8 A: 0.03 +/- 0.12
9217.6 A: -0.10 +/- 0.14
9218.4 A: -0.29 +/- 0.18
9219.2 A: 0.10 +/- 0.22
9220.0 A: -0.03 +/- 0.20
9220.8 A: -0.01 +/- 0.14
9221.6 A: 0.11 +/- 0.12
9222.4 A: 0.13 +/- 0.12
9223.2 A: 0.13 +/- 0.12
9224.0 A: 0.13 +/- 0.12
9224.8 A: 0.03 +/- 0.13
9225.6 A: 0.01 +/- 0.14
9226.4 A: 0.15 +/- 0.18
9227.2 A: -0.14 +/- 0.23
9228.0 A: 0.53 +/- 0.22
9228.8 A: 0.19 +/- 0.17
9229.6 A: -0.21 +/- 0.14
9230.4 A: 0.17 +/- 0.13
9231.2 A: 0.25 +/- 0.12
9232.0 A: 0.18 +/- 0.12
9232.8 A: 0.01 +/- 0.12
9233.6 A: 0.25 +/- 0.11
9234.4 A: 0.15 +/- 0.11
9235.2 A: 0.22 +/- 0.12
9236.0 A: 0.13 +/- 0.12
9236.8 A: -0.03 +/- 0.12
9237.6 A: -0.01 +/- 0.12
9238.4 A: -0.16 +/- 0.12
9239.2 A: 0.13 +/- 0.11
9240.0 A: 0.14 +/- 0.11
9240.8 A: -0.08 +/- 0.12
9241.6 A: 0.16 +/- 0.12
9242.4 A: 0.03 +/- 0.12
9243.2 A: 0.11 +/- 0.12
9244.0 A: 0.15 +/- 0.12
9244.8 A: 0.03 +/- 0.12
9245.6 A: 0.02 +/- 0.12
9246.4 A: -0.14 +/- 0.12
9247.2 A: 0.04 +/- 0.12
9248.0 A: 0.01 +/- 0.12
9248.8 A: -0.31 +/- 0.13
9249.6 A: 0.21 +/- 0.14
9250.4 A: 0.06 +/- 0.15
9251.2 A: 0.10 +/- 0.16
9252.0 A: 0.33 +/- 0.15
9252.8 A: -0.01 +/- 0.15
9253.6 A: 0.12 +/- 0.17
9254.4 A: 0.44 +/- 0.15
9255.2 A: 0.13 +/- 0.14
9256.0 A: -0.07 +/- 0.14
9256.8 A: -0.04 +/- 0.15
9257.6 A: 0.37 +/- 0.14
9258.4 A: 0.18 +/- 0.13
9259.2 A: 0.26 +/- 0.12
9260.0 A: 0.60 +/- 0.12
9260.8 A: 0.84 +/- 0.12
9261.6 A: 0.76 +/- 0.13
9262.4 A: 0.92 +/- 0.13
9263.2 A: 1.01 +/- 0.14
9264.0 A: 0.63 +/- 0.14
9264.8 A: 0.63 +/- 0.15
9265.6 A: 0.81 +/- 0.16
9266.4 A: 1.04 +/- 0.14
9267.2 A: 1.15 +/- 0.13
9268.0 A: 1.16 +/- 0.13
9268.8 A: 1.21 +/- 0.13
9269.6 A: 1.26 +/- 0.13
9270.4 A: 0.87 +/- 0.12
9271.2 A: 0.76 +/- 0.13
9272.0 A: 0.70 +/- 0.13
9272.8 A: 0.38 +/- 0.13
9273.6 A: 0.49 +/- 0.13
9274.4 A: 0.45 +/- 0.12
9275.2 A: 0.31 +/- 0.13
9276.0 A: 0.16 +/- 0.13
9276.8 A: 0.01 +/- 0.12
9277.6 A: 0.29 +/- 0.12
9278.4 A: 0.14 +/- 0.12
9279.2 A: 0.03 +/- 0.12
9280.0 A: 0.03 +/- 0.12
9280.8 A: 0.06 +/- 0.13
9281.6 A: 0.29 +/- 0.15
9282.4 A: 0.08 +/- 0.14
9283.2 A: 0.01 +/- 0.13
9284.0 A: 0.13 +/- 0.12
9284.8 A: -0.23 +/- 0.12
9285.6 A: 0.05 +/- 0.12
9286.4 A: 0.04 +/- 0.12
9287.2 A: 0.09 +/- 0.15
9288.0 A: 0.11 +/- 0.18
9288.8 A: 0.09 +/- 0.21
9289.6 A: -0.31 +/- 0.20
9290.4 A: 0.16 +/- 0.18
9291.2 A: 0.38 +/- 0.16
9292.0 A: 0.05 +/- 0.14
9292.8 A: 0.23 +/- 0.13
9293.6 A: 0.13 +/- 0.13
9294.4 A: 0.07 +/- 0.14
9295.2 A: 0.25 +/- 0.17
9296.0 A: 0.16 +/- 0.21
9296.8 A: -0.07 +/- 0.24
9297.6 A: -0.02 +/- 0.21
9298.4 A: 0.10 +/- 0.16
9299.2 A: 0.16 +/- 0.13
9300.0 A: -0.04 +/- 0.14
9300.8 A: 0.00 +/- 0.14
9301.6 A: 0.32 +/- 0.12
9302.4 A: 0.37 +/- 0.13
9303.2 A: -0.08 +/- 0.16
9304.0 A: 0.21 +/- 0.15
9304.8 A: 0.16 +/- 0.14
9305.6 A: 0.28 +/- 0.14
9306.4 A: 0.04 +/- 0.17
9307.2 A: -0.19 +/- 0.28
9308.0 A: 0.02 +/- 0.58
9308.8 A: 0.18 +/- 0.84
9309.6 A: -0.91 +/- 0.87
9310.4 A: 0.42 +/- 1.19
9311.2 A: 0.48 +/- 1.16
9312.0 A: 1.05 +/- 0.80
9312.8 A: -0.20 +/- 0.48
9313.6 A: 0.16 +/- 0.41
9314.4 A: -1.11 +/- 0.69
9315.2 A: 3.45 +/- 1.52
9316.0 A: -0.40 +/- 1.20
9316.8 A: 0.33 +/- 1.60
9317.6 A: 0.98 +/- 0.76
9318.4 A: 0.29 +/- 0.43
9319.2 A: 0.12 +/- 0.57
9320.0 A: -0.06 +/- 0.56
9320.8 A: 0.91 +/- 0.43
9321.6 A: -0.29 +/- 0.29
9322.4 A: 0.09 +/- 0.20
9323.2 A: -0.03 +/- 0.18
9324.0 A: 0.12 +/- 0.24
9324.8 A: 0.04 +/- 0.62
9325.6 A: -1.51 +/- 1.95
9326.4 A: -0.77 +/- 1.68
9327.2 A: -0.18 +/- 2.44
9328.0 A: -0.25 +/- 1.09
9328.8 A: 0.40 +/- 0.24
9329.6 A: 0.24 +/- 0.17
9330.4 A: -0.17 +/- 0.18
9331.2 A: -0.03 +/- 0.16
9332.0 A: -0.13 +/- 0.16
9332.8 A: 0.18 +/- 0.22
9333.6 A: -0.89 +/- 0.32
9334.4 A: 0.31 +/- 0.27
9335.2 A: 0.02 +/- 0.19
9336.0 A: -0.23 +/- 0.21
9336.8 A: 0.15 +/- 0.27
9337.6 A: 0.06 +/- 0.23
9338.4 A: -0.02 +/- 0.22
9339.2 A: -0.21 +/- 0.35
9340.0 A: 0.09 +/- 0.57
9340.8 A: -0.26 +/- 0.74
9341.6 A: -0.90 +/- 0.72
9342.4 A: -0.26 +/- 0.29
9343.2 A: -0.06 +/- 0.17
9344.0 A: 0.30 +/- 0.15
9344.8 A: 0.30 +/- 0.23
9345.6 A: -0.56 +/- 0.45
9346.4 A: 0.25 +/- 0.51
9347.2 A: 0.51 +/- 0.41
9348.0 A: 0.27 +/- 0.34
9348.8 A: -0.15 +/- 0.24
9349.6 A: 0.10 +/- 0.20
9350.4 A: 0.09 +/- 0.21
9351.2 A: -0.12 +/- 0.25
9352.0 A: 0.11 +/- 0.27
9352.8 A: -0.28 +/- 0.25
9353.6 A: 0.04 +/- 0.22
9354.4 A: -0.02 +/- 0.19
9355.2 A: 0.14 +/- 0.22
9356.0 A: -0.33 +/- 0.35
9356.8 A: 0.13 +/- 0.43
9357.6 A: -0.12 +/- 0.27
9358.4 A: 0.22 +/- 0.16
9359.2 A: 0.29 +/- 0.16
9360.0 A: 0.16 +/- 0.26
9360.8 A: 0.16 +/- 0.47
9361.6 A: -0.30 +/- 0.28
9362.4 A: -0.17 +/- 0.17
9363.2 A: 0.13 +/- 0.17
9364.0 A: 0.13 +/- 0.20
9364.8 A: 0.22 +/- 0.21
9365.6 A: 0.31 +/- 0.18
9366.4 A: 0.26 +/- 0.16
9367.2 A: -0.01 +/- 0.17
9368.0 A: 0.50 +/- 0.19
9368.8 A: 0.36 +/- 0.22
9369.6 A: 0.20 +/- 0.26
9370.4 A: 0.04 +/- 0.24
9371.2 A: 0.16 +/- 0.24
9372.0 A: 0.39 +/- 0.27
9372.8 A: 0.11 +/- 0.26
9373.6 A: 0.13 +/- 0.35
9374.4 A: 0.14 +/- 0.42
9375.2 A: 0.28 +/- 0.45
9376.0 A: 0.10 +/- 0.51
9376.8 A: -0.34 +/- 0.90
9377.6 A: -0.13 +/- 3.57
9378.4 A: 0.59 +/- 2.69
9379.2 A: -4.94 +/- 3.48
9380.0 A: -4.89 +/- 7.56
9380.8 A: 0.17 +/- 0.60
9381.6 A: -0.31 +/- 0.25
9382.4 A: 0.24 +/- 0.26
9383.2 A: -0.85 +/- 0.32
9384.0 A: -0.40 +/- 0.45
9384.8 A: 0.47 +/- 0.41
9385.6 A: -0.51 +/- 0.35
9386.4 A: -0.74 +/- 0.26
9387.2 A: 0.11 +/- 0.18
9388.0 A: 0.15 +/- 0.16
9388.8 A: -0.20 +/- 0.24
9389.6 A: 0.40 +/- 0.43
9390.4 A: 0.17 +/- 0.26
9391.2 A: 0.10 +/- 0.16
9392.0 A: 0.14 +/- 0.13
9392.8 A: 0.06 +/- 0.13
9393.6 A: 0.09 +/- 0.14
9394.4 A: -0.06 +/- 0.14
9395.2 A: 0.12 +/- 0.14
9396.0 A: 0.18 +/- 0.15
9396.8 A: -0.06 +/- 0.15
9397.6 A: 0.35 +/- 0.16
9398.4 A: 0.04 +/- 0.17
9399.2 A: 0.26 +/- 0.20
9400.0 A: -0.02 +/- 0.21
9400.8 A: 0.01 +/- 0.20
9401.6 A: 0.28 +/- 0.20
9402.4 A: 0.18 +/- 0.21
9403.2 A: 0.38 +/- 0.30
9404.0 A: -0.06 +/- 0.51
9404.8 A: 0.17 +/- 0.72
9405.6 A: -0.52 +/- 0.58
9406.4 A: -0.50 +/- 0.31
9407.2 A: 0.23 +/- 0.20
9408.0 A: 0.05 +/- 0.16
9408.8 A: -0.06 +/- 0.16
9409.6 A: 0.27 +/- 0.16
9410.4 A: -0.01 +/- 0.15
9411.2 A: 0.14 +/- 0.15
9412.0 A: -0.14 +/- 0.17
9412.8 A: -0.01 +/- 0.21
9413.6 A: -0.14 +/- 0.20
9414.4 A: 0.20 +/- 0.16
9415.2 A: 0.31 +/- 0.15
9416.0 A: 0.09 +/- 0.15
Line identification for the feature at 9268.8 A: [O II] 3727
